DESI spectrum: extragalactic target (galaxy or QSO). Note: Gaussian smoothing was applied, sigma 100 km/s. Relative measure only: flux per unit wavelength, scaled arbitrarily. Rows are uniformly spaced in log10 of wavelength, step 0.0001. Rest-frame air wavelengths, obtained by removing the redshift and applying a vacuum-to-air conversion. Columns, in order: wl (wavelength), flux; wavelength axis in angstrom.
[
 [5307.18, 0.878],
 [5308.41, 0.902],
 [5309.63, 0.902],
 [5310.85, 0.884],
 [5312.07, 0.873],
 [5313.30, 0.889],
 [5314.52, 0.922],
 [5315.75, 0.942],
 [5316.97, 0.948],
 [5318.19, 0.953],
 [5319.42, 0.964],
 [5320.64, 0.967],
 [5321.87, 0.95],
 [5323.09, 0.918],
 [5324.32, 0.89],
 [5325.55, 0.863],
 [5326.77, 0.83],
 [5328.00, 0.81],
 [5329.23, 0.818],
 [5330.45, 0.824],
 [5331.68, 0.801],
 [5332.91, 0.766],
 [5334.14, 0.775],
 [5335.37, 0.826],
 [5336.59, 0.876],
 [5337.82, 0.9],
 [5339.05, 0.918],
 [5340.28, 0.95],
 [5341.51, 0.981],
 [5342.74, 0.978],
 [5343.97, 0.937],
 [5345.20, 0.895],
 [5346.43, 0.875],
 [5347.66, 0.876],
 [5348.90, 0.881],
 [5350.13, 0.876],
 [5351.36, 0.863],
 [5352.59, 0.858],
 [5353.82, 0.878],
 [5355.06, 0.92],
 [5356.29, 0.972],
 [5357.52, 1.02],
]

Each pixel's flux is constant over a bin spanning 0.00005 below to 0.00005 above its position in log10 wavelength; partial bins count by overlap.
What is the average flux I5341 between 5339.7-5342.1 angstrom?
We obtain 0.965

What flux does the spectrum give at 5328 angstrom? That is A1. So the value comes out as 0.81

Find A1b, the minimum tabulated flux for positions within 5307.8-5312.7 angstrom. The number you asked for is 0.873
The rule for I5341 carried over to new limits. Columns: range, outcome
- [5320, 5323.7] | 0.947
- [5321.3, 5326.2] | 0.905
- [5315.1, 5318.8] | 0.948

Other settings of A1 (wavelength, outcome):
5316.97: 0.948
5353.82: 0.878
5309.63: 0.902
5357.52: 1.02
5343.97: 0.937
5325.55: 0.863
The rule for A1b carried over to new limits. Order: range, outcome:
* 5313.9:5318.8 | 0.922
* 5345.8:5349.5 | 0.875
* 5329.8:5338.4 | 0.766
